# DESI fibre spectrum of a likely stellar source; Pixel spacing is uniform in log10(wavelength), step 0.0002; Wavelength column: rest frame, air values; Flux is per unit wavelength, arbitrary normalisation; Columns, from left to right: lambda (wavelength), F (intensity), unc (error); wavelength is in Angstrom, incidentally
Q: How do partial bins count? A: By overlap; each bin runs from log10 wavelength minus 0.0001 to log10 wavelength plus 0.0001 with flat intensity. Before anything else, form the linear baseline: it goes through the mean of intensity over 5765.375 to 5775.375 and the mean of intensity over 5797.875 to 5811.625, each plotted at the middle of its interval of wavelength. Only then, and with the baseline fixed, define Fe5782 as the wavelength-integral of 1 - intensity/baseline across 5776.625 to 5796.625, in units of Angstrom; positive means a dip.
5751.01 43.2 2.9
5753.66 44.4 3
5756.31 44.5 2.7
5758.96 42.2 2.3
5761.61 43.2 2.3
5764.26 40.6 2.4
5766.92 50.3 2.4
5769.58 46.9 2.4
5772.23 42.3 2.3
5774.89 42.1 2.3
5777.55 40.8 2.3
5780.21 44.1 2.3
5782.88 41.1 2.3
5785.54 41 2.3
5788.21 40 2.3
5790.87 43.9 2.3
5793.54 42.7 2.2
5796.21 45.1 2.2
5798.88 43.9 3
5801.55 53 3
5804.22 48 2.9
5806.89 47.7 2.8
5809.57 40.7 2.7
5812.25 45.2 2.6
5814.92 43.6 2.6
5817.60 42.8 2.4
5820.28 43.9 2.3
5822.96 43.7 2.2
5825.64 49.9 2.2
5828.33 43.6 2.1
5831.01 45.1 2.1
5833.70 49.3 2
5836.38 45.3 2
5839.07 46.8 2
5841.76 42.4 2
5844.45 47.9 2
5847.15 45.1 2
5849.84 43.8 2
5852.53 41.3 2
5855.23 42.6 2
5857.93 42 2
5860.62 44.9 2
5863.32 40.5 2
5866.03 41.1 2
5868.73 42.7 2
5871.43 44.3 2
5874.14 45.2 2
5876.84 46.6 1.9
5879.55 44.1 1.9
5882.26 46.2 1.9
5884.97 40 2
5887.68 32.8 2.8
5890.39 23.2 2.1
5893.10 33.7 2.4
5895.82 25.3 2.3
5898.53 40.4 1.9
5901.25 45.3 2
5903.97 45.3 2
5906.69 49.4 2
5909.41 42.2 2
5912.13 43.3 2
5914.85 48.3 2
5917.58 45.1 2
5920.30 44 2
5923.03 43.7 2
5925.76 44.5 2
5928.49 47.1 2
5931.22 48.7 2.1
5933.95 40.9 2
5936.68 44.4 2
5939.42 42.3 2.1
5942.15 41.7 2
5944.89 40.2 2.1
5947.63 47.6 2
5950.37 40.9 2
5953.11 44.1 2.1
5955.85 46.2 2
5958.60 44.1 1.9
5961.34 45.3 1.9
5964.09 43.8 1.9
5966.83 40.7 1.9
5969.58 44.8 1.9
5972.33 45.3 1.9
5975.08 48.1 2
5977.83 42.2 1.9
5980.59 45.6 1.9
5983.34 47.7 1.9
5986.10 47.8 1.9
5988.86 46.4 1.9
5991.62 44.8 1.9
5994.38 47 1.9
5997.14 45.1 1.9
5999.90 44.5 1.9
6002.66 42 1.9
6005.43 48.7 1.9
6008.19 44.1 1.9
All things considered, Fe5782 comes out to 1.7 Angstrom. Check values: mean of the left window 45.6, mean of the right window 46.6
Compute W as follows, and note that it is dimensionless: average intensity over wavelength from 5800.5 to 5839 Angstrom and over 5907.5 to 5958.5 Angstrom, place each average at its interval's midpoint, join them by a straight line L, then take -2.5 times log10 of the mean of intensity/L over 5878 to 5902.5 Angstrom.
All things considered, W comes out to 0.21 mag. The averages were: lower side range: 45.8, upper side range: 44.2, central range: 36.8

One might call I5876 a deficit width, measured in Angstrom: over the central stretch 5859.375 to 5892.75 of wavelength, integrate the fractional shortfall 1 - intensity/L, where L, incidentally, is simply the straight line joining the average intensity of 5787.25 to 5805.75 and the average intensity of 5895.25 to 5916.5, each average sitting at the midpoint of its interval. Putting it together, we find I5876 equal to 2.3 Angstrom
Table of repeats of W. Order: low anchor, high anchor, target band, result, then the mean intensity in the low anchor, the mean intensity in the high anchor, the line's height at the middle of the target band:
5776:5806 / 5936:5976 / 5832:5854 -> -0.03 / 44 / 43.9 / 44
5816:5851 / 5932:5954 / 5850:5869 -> 0.06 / 45.3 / 42.9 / 44.8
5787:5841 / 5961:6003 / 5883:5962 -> 0.08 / 45.2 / 45.1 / 45.2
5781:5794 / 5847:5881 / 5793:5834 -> -0.08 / 41.8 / 43.3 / 42.3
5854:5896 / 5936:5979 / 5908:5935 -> -0.07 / 40.1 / 43.9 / 42.2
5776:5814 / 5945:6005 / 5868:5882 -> -0.01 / 44.1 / 44.9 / 44.4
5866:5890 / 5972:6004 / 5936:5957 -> 0.02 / 41.9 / 45.6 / 44.2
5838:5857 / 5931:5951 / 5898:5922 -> -0.04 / 44.2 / 43.1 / 43.5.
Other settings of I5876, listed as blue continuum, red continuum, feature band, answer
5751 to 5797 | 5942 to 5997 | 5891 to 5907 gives 2.1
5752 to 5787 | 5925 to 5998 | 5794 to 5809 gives -1.2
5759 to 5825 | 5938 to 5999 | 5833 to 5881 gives 0.1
